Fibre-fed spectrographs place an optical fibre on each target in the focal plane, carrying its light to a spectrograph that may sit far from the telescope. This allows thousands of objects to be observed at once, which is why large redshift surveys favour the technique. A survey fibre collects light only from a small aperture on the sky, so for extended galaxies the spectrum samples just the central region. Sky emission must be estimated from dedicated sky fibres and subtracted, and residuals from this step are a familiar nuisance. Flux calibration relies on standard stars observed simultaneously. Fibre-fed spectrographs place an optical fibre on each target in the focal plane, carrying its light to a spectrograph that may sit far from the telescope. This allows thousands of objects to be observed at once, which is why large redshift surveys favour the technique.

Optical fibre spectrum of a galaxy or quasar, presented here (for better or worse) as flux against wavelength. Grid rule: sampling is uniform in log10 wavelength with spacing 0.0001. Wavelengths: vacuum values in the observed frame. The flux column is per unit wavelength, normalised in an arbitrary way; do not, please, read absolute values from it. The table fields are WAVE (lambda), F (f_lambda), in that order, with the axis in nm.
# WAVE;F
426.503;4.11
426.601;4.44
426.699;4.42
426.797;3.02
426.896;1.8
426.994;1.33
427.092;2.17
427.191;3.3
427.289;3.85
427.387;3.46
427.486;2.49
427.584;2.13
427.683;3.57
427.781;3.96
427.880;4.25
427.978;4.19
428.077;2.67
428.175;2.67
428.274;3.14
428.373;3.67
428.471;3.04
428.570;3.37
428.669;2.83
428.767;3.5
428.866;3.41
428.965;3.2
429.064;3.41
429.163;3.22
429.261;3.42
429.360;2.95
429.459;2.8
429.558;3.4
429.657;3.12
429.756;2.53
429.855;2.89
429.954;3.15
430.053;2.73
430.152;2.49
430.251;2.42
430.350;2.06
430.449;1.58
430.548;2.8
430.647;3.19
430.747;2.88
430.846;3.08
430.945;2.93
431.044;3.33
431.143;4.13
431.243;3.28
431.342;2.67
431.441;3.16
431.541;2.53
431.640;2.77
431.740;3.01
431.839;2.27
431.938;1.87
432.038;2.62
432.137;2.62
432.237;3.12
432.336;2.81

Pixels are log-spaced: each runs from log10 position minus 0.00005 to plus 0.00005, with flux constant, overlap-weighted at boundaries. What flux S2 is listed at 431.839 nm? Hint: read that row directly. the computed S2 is 2.27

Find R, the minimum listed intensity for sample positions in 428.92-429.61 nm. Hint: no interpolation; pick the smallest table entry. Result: 2.8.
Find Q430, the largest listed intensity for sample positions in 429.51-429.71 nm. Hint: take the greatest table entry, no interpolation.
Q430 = 3.4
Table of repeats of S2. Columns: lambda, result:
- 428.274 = 3.14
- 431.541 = 2.53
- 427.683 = 3.57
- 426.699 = 4.42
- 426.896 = 1.8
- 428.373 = 3.67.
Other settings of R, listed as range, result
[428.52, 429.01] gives 2.83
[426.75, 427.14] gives 1.33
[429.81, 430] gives 2.89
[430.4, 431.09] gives 1.58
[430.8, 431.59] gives 2.53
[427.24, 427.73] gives 2.13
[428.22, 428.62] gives 3.04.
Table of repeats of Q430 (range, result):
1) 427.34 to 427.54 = 3.46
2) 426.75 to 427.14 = 3.02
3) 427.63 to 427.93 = 4.25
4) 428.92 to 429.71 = 3.42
